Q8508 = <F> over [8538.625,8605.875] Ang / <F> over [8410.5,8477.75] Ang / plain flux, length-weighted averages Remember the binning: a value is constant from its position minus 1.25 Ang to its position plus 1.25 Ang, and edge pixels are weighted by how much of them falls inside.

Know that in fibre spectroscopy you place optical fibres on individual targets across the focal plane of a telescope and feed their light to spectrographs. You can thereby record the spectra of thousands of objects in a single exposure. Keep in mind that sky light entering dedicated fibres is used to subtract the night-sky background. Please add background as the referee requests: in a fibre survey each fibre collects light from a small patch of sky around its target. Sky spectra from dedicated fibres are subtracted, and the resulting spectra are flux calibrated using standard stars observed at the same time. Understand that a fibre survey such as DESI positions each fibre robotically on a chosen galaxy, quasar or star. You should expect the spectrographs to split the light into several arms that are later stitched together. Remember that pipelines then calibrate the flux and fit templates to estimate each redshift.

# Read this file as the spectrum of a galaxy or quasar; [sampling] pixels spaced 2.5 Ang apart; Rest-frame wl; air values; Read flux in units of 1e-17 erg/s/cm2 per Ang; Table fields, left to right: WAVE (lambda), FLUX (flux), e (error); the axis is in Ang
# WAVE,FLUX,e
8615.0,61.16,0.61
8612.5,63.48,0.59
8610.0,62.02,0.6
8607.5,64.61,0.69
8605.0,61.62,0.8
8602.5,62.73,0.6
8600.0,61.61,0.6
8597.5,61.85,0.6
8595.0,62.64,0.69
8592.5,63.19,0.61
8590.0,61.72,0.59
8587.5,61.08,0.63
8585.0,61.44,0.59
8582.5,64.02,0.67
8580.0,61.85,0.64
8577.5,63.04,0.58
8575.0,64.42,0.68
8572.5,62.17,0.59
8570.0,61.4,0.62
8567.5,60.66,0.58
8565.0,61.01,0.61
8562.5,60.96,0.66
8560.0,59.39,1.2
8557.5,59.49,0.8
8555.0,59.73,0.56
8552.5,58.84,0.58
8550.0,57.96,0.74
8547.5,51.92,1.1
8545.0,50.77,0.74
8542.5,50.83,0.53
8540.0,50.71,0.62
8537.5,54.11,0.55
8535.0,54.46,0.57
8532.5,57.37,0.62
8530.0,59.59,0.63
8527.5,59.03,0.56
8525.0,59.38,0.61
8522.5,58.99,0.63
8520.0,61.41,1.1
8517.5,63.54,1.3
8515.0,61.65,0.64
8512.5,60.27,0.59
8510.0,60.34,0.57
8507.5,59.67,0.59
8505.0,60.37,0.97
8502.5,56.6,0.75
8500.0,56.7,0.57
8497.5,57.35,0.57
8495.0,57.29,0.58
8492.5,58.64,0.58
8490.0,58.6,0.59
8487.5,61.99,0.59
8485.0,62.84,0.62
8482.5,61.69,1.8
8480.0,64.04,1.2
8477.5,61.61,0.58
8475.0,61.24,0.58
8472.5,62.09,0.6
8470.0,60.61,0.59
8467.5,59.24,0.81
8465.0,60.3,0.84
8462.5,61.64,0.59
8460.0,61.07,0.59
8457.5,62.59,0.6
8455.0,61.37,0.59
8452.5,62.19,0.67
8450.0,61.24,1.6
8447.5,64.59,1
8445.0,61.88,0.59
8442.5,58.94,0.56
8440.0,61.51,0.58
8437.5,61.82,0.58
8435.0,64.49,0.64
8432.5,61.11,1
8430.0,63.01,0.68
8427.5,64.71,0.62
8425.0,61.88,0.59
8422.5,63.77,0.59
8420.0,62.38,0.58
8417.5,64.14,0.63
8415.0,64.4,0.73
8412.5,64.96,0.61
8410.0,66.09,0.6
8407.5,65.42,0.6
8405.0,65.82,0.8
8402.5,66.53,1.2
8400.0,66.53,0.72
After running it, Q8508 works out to 0.96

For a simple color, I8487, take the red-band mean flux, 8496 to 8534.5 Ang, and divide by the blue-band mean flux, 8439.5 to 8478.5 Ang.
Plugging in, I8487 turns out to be 1.0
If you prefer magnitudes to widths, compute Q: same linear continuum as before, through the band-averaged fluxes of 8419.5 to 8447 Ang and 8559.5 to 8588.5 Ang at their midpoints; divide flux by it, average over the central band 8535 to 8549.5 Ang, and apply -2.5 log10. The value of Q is 0.19 mag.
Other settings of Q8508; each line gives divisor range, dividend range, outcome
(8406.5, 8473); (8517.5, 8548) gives 0.90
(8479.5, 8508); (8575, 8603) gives 1.05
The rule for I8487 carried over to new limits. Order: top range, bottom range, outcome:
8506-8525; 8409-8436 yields 0.95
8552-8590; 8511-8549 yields 1.08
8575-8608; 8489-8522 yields 1.05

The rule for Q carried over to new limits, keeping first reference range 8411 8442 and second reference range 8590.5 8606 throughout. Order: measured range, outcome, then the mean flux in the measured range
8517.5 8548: 0.118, 56.1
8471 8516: 0.046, 60.2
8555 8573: 0.032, 60.6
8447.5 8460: 0.016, 62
